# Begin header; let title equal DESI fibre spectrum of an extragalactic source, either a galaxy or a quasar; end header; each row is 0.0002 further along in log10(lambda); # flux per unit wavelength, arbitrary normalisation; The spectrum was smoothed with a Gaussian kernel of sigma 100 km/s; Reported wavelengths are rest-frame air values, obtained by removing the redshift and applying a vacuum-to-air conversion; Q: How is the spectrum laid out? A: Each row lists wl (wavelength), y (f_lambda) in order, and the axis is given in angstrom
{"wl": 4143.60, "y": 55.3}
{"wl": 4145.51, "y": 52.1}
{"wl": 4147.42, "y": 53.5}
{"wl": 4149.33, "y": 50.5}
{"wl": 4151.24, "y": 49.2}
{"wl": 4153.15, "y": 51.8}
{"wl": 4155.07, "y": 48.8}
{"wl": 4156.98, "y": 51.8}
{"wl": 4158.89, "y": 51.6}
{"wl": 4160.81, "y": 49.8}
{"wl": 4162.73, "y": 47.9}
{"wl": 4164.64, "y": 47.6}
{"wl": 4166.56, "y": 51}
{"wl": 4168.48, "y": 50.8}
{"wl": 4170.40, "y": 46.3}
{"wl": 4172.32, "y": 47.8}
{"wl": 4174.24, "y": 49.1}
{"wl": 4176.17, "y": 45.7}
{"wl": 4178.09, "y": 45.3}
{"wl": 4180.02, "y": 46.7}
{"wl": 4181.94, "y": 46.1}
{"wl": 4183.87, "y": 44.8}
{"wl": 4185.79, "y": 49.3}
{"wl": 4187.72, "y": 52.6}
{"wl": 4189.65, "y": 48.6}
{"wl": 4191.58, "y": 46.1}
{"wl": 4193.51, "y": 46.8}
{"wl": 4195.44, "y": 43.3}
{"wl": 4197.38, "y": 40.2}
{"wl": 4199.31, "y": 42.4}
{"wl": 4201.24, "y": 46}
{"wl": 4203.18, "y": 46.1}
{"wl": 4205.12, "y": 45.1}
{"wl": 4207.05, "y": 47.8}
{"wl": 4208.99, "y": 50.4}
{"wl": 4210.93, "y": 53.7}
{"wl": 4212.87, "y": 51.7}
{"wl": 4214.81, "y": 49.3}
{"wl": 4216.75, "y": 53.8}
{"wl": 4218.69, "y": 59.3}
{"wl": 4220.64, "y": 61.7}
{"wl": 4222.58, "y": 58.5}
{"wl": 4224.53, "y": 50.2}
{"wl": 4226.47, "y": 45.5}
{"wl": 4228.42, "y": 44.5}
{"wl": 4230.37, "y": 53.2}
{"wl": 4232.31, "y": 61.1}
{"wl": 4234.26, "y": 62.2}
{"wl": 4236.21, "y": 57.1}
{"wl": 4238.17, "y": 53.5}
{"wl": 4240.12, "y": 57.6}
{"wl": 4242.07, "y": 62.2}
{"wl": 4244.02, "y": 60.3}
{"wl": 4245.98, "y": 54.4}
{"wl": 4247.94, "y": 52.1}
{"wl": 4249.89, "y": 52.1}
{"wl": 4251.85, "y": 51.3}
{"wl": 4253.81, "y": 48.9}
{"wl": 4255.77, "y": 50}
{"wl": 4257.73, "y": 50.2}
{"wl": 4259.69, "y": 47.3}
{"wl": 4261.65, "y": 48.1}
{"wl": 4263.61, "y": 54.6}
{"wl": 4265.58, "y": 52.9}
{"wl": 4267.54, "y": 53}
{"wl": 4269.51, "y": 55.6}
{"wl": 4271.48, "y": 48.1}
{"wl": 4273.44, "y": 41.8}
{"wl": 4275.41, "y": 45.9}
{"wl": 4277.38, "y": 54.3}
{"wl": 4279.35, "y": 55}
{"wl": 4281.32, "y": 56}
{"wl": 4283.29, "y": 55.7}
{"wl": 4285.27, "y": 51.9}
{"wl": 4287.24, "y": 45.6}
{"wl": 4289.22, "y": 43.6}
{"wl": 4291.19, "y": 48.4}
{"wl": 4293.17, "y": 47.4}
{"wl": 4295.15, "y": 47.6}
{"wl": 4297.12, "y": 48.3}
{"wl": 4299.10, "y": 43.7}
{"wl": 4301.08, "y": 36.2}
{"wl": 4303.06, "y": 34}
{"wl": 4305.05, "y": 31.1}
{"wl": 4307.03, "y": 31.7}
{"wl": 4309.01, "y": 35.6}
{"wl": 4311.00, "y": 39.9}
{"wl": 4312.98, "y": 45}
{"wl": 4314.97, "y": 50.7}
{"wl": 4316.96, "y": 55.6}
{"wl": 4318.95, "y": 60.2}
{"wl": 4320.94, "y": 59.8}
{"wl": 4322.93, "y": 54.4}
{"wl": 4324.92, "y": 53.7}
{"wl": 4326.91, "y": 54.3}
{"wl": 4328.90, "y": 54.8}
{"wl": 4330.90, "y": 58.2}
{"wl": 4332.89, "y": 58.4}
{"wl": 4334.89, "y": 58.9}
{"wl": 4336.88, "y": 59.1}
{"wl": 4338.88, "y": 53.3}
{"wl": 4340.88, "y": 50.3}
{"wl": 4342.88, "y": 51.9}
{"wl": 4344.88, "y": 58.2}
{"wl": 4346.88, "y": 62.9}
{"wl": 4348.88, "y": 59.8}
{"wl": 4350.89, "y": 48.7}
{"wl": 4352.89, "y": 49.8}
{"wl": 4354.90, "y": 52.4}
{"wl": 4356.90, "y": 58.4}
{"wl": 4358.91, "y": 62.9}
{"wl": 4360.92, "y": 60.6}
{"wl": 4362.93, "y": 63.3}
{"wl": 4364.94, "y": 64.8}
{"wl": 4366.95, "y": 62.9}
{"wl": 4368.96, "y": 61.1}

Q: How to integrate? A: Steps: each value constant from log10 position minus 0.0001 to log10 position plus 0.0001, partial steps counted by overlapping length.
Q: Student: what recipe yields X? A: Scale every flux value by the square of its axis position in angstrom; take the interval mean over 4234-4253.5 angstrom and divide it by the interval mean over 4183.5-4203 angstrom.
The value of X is 1.2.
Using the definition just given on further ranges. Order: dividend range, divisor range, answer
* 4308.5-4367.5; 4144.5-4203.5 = 1.25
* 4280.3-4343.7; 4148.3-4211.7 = 1.09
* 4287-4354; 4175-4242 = 1.04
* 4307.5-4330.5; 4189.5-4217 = 1.14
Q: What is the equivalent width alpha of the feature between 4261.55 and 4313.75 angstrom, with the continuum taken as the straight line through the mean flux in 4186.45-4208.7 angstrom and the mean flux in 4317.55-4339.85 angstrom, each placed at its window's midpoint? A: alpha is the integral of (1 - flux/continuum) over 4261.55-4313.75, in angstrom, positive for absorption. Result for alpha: 6.9 angstrom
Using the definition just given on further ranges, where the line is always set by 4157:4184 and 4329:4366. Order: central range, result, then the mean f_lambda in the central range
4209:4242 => -2.4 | 54.6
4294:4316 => 5.9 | 40.4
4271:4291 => 1.5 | 49.8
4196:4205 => 1.1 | 43.8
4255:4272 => 0.6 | 51.2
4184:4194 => 0.1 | 48.5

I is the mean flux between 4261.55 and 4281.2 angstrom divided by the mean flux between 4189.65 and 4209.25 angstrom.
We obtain 1.1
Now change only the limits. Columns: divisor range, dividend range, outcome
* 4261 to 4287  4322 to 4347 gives 1.08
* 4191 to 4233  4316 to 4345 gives 1.12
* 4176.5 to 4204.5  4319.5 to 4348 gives 1.23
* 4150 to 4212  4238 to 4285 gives 1.10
